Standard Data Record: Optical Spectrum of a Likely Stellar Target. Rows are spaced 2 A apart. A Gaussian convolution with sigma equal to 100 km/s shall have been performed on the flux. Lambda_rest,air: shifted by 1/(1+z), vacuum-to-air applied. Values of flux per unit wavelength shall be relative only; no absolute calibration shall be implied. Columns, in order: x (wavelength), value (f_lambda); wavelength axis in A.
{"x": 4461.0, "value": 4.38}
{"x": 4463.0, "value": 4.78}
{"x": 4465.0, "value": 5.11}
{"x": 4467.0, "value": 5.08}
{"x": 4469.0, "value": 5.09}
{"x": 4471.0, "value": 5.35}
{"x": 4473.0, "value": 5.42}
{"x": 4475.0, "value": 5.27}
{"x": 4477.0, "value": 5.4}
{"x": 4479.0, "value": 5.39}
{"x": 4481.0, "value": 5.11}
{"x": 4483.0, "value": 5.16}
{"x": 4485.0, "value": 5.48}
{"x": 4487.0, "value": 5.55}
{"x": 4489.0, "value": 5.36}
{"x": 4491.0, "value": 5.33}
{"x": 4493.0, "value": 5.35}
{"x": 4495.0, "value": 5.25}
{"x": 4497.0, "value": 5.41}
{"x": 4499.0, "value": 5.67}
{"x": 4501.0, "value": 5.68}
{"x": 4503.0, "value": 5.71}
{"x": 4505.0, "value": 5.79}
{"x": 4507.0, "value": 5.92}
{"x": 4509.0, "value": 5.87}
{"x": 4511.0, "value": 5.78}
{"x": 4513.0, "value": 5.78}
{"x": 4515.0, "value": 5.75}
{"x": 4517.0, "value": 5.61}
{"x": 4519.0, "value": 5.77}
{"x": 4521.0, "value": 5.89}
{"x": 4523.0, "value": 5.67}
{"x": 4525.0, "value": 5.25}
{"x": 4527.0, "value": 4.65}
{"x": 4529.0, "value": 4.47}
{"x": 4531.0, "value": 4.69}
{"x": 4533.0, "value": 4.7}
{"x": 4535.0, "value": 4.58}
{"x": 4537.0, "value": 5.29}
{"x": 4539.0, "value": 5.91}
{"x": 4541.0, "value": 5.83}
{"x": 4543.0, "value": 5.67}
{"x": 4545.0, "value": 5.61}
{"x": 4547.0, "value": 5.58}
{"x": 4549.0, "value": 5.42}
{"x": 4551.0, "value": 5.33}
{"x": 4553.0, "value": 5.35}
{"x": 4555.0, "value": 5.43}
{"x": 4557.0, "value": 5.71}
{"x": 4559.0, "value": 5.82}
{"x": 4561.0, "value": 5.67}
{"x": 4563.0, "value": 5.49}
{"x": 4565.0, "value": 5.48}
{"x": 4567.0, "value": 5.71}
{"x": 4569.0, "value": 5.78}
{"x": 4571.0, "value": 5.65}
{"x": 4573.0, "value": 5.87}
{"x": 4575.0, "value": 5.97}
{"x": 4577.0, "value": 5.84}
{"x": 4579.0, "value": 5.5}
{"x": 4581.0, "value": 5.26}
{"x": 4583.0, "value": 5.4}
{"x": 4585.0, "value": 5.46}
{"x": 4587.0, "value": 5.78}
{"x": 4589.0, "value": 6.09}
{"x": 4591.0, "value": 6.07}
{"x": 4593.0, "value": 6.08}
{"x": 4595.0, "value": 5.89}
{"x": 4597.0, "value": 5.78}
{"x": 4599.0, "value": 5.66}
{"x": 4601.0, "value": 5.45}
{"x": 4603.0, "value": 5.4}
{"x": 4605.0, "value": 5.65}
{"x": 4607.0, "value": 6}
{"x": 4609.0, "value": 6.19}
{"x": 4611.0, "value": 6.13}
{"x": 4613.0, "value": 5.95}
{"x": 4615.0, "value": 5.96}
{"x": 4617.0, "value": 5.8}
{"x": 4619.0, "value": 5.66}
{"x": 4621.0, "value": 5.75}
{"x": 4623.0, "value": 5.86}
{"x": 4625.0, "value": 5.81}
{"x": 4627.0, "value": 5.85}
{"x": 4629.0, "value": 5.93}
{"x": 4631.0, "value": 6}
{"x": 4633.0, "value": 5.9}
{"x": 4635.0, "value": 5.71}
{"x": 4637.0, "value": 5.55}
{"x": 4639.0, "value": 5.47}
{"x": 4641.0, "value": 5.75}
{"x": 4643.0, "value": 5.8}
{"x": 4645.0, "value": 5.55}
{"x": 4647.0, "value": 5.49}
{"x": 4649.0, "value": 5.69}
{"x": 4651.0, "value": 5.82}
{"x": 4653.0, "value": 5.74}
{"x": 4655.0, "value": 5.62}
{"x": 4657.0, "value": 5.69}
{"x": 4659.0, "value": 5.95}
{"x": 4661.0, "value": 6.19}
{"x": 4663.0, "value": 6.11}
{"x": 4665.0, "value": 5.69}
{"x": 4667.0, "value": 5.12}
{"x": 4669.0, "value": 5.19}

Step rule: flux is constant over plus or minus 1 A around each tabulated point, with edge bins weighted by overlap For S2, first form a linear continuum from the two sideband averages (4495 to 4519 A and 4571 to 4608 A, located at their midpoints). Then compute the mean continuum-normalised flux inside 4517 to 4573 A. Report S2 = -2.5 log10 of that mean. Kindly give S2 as 0.06 mag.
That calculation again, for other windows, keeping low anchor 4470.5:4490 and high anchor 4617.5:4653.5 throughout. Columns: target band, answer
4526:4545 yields 0.08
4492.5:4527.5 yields -0.04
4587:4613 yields -0.04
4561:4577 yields -0.03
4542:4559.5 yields 0.00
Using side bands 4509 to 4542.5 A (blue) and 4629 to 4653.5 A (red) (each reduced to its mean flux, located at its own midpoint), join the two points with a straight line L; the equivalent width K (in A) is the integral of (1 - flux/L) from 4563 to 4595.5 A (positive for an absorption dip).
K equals -1.2 A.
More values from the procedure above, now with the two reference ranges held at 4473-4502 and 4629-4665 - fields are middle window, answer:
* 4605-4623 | -0.7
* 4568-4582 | -0.2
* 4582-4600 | -0.5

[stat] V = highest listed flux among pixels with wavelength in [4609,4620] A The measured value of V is 6.19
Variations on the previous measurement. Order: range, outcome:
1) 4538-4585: 5.97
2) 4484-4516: 5.92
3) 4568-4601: 6.09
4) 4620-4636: 6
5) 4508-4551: 5.91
